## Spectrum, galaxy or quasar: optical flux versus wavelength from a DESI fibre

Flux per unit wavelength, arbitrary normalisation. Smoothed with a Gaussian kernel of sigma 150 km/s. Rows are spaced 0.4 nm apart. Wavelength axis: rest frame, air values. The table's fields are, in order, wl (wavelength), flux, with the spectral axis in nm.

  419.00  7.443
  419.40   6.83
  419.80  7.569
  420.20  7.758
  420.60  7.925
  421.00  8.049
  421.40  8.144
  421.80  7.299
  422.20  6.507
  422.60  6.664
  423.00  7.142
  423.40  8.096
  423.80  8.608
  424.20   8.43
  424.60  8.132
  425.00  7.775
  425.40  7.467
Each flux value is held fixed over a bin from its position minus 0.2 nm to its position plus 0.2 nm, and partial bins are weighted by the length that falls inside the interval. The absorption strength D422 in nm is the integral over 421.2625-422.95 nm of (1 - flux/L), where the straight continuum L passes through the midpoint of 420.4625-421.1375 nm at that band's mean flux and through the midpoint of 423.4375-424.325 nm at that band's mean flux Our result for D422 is 0.22 nm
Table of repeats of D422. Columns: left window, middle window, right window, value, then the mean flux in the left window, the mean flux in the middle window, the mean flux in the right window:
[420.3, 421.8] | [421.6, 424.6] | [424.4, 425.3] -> 0.13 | 7.92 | 7.57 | 7.9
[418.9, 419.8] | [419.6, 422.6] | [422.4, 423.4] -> -0.16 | 7.2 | 7.54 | 7.14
